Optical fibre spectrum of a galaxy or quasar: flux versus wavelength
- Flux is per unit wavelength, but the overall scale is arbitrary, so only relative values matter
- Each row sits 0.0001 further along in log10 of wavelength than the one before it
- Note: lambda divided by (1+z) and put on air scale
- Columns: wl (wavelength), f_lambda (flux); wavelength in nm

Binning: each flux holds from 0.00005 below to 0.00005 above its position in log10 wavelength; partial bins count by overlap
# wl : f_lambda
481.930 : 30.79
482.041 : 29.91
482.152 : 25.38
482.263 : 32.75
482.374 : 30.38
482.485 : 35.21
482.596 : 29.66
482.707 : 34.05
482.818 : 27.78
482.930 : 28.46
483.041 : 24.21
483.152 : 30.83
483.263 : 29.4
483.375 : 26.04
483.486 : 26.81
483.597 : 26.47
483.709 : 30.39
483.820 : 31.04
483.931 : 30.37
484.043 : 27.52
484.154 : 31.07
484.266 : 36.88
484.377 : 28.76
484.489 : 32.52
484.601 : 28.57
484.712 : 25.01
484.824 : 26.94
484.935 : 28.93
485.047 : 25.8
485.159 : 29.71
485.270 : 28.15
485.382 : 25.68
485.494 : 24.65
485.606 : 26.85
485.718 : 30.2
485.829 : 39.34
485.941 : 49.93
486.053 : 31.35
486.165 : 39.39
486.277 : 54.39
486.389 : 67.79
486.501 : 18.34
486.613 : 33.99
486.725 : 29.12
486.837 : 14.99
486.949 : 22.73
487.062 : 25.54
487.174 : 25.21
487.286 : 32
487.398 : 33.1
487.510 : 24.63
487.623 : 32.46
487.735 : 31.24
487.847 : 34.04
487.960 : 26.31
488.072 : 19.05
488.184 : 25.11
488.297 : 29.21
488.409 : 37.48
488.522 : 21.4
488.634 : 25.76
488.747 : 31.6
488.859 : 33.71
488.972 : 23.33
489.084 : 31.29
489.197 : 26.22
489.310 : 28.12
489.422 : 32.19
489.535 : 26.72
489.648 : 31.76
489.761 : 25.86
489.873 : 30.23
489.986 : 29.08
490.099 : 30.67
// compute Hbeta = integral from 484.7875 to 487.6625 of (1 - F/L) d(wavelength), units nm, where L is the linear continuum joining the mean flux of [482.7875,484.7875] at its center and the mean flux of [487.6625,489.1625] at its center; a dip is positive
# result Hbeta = -0.29 nm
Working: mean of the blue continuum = 29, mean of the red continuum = 28.4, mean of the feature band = 31.6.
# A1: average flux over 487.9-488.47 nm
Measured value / 27.4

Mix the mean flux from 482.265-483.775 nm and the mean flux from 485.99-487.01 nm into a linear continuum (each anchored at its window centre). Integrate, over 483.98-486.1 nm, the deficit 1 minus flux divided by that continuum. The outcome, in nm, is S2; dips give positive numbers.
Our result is 0.14 nm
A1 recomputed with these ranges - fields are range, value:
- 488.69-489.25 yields 29.2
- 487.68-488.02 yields 30.4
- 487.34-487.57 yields 28.9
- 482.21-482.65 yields 32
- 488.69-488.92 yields 32.4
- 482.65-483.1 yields 28.6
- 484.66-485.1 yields 26.7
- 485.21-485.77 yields 27.1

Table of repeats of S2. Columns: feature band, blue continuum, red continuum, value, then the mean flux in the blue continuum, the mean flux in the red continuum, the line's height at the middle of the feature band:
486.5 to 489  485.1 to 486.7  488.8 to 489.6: 0.317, 35.6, 28.8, 31.8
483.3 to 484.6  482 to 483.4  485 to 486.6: 0.086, 29.6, 35.1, 31.8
